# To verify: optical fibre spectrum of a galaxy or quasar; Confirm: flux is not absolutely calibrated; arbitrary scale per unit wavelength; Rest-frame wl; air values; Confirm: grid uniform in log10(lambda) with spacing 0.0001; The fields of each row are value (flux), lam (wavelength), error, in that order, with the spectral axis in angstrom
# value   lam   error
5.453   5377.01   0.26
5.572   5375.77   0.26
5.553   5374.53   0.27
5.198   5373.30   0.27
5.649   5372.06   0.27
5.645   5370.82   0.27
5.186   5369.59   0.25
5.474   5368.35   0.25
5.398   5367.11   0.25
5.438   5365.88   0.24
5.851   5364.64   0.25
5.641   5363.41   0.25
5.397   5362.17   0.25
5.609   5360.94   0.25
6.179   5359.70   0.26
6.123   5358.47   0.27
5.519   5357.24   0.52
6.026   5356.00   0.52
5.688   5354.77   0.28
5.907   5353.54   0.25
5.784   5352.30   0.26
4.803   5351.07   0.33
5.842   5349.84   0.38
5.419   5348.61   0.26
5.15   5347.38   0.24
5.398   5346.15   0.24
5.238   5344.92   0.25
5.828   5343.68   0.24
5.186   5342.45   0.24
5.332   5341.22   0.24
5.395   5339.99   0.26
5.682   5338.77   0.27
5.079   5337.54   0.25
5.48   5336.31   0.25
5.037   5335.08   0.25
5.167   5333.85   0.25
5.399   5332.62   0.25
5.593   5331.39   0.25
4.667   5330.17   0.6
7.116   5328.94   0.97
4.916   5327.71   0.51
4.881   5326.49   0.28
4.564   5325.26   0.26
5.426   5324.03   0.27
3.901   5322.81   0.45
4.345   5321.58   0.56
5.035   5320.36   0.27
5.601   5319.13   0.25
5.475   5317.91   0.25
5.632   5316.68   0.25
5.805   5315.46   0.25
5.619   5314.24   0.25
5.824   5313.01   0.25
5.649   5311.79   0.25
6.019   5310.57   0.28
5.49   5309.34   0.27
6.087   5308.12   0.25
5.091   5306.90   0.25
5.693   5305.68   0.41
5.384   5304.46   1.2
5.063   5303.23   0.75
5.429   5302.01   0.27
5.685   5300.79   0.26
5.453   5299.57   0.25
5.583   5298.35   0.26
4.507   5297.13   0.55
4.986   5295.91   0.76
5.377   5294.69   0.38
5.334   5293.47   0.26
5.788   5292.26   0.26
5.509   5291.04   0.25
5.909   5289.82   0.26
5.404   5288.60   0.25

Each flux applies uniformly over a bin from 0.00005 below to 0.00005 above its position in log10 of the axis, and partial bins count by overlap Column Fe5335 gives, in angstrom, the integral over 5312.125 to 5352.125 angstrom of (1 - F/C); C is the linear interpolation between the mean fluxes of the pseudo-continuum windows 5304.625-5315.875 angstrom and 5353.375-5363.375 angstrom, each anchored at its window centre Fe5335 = 2.9 angstrom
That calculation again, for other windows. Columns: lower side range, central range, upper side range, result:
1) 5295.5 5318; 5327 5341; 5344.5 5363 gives 0.4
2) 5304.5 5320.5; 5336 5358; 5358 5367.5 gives 0.7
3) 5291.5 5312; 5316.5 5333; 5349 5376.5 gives 1.0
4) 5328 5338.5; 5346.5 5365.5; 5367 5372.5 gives -0.7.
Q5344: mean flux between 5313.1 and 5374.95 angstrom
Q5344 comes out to 5.43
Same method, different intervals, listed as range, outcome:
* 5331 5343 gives 5.33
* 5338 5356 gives 5.49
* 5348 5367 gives 5.68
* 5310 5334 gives 5.33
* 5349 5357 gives 5.66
